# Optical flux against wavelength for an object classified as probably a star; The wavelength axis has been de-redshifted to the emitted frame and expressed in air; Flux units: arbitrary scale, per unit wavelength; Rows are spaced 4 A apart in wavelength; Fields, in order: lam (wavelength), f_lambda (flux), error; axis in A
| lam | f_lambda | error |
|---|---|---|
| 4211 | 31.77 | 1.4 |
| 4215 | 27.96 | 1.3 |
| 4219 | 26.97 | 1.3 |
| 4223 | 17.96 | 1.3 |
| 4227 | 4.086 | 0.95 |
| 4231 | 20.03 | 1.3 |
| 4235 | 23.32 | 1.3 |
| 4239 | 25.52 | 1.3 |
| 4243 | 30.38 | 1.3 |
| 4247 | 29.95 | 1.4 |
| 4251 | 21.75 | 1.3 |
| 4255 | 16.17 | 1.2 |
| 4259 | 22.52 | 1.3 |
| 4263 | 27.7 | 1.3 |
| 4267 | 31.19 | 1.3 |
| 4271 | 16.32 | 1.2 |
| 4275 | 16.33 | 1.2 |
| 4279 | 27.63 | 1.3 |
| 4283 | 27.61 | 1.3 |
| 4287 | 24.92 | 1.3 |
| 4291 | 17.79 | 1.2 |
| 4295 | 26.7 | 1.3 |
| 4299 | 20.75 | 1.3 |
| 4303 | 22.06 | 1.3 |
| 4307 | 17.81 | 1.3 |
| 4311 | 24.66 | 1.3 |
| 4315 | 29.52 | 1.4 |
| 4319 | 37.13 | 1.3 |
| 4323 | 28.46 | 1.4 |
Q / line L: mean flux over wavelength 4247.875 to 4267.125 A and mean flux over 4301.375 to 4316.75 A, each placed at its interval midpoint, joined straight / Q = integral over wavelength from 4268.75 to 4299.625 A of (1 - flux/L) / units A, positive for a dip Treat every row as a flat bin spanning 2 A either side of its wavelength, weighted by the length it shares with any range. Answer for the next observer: 1.42 A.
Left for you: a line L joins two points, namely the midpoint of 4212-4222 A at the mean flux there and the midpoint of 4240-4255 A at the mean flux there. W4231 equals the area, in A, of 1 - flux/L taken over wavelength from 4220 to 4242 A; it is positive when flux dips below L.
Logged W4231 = 6.0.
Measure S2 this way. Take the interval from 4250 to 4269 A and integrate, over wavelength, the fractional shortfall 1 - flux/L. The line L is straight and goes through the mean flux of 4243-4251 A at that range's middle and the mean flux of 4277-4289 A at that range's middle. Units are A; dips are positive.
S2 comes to 2.4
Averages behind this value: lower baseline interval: 28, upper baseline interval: 26.7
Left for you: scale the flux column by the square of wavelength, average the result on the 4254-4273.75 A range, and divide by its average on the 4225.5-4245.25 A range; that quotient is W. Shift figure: 1.09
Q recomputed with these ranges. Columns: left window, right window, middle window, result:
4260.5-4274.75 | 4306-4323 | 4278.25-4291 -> 0.06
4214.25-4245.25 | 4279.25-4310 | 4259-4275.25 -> -0.81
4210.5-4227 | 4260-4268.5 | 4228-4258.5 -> 3.28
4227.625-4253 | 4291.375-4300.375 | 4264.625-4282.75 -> -0.08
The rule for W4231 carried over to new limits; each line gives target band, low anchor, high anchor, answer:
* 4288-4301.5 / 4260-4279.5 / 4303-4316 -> 0.8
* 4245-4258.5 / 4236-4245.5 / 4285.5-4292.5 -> 1.9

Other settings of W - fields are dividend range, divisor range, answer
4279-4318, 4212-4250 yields 1.08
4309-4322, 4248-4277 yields 1.41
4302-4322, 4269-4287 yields 1.21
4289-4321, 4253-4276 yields 1.14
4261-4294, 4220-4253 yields 1.11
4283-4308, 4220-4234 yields 1.47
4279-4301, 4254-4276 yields 1.09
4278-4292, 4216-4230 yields 1.46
